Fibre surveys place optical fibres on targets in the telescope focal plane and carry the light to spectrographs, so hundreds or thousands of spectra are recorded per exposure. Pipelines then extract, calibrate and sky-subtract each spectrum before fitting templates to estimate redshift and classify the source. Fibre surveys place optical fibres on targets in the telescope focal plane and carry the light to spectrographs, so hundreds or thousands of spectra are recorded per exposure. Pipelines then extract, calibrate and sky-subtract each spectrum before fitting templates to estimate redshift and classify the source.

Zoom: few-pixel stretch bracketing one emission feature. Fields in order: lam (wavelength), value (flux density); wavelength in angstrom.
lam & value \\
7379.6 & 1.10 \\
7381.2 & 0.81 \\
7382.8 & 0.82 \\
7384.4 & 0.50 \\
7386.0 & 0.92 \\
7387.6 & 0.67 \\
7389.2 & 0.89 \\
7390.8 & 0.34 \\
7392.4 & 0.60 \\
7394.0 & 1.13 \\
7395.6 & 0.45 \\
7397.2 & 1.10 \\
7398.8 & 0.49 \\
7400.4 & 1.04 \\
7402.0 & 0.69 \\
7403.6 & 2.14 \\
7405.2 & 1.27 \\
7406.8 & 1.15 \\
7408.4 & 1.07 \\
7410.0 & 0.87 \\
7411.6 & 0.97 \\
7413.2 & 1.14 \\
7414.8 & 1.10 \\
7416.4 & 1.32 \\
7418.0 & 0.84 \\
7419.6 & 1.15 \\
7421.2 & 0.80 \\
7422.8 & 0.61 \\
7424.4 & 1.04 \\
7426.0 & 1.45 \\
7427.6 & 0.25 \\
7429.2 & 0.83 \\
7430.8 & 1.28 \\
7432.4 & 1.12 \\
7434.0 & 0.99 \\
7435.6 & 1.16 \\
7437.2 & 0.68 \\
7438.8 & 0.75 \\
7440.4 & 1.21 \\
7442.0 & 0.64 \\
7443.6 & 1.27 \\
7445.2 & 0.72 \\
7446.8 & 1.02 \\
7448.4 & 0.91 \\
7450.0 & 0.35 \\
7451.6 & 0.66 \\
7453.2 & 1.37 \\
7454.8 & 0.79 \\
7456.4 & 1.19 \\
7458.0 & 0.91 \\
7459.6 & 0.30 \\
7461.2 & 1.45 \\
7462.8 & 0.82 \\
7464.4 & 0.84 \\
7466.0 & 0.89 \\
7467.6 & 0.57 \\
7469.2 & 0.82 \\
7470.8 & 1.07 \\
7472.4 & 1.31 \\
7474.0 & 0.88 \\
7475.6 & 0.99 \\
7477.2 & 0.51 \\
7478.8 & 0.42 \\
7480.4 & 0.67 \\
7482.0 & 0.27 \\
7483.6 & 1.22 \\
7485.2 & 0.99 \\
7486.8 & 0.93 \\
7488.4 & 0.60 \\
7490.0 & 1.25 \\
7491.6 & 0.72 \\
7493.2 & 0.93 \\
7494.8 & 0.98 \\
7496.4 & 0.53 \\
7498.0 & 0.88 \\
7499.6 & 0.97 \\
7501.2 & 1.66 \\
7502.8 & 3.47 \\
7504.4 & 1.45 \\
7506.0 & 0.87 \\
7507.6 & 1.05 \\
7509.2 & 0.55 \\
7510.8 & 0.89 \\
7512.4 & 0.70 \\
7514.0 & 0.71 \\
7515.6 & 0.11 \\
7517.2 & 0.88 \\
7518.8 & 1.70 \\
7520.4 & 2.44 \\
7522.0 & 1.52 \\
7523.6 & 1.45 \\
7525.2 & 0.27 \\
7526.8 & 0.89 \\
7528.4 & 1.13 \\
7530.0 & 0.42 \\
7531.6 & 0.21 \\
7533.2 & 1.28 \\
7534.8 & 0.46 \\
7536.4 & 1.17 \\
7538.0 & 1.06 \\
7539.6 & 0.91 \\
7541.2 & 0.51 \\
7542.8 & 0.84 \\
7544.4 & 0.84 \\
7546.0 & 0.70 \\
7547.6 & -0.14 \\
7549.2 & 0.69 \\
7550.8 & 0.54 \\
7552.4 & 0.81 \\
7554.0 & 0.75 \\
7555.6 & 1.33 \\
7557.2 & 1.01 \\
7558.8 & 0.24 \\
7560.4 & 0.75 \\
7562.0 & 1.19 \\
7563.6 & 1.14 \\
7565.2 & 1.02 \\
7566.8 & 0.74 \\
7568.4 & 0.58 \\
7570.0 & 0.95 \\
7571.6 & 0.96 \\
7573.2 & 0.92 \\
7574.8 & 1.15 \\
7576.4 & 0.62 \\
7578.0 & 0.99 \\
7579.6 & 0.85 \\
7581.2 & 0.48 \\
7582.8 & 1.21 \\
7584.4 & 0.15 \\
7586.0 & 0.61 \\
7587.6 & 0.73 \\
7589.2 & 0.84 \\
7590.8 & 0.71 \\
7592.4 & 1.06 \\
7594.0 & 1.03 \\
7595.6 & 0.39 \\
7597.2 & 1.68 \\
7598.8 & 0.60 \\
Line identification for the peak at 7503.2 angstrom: [S II] 6716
